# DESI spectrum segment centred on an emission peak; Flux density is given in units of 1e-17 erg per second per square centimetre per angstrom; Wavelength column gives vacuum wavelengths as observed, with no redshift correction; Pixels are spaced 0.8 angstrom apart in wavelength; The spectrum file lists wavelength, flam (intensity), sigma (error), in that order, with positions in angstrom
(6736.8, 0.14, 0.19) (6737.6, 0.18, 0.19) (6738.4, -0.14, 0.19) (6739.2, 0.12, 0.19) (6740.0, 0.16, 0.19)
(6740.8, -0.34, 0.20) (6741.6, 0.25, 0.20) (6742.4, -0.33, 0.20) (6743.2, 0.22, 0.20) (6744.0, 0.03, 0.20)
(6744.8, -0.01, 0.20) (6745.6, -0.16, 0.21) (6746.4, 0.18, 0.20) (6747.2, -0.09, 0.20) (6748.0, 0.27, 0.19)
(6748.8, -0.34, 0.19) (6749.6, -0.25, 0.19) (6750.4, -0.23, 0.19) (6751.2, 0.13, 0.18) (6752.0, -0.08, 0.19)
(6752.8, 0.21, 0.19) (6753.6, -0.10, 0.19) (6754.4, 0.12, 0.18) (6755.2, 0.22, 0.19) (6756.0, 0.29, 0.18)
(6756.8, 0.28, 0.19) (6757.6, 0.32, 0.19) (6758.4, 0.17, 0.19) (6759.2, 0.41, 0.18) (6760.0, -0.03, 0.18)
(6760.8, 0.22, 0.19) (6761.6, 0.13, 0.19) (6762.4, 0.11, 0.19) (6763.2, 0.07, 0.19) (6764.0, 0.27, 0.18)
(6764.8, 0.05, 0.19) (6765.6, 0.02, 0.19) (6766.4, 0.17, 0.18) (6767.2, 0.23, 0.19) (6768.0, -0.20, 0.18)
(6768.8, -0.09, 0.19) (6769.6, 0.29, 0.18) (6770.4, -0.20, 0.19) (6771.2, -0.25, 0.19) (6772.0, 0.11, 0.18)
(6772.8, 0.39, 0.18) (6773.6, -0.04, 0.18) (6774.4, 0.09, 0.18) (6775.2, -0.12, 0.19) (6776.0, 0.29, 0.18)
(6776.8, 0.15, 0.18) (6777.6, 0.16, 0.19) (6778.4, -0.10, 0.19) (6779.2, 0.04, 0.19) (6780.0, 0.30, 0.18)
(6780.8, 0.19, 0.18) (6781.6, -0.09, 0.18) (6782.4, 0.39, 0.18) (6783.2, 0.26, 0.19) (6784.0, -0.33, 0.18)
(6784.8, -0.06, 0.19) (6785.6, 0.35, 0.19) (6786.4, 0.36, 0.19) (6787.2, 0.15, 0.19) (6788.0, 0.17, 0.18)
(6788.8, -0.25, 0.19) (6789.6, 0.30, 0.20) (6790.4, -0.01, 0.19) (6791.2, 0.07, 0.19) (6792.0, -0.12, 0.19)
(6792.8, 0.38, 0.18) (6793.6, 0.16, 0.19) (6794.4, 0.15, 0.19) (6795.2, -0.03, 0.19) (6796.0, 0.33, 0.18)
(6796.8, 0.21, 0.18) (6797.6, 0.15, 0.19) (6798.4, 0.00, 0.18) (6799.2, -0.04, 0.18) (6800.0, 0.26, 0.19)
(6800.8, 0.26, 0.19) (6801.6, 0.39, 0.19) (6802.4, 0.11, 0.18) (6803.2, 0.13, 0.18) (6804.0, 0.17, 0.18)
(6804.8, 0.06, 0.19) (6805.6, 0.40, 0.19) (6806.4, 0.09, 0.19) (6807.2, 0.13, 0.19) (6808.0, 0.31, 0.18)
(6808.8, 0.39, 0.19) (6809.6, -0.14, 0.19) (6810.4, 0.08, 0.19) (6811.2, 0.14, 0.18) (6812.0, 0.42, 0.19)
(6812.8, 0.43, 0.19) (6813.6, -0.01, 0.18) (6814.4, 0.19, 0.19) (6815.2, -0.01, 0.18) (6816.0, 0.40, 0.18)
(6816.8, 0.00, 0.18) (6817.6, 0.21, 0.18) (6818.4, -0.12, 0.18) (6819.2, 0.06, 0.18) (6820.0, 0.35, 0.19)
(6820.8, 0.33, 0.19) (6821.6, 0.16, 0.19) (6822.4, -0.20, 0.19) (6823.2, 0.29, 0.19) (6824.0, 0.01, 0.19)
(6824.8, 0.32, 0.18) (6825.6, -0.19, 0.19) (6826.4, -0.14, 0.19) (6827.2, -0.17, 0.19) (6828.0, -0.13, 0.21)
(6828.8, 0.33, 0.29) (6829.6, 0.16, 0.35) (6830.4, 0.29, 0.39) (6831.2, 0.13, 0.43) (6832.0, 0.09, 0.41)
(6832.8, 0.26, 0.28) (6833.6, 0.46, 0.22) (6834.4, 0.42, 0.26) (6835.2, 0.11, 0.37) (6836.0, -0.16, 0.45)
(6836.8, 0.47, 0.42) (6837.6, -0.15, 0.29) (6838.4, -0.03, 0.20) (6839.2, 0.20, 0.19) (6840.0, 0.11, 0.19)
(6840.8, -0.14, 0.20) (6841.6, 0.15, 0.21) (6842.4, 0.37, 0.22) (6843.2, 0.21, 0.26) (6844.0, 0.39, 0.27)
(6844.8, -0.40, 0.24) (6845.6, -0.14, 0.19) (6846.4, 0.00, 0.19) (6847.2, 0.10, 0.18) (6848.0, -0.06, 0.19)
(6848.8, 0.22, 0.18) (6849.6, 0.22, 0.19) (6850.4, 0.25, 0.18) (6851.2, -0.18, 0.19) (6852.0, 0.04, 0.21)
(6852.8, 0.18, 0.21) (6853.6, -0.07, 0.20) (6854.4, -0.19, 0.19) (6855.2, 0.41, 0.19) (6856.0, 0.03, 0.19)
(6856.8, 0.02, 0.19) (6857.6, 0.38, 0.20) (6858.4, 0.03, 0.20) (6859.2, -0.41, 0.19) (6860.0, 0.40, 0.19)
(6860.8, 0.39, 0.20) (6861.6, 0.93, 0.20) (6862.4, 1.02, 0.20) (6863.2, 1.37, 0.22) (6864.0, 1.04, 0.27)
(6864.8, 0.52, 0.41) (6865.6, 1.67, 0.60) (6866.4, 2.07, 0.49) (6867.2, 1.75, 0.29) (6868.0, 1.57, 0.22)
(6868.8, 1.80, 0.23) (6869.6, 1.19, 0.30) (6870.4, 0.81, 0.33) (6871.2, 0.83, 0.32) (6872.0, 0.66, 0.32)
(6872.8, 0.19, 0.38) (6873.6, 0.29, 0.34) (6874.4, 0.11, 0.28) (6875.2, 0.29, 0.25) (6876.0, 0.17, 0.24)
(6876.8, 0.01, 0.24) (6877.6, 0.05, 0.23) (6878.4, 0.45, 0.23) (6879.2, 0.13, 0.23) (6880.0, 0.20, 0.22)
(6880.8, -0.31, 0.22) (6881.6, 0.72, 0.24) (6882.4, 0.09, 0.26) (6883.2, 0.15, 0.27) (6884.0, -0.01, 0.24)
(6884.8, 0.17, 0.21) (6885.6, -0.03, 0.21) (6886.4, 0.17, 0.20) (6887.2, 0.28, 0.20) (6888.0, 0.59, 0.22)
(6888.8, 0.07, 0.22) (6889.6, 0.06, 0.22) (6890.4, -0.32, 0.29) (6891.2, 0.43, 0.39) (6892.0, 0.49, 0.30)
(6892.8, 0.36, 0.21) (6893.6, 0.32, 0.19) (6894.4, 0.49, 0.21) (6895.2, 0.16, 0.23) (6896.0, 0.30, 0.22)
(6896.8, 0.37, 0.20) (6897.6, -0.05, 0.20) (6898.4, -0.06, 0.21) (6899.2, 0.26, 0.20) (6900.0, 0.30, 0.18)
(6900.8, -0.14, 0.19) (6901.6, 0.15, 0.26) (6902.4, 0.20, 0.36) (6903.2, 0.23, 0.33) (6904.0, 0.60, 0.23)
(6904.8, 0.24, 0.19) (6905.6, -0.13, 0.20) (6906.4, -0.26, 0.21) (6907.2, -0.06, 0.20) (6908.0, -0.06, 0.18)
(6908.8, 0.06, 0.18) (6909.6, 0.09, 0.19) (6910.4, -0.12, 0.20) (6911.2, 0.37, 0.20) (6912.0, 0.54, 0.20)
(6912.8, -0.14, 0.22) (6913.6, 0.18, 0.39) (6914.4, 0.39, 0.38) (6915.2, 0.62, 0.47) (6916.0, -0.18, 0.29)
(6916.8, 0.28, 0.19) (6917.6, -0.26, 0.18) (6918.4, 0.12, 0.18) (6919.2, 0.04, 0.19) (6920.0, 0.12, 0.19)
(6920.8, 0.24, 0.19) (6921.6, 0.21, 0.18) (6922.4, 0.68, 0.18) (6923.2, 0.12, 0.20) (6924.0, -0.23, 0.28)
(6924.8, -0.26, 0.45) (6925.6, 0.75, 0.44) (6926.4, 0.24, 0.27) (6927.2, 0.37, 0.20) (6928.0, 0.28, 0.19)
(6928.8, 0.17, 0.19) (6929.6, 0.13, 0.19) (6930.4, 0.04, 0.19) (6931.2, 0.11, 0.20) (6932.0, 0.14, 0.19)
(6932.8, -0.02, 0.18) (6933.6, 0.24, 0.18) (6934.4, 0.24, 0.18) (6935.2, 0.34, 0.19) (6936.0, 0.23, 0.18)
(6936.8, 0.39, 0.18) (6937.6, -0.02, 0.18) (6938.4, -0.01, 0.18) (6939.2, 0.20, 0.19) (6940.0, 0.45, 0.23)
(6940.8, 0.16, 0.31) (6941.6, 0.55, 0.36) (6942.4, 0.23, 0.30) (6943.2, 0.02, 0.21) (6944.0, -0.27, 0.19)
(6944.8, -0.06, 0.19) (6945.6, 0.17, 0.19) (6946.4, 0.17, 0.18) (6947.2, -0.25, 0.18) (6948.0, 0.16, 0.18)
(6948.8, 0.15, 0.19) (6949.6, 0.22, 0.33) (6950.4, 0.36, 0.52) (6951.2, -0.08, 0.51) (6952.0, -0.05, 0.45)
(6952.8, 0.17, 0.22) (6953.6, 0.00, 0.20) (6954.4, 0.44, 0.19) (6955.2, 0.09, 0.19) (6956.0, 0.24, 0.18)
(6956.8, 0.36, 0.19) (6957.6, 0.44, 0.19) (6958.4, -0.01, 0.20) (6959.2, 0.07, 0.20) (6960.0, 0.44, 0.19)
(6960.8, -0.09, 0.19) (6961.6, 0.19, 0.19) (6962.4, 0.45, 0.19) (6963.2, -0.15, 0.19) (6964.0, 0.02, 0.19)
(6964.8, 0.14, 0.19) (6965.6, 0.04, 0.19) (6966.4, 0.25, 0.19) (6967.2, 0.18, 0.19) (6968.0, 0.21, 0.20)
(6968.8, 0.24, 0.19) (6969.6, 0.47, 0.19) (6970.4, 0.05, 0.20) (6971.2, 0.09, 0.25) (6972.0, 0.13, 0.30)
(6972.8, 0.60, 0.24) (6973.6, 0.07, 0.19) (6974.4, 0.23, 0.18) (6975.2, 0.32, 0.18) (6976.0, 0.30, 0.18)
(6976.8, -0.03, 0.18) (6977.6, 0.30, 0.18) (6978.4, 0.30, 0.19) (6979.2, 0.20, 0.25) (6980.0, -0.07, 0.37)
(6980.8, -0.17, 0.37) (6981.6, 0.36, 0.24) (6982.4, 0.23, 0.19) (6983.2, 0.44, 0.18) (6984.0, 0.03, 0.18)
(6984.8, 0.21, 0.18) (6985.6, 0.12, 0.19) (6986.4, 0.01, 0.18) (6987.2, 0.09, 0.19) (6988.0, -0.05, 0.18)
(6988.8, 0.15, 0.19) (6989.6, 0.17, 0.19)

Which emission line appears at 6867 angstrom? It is [O II] 3727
